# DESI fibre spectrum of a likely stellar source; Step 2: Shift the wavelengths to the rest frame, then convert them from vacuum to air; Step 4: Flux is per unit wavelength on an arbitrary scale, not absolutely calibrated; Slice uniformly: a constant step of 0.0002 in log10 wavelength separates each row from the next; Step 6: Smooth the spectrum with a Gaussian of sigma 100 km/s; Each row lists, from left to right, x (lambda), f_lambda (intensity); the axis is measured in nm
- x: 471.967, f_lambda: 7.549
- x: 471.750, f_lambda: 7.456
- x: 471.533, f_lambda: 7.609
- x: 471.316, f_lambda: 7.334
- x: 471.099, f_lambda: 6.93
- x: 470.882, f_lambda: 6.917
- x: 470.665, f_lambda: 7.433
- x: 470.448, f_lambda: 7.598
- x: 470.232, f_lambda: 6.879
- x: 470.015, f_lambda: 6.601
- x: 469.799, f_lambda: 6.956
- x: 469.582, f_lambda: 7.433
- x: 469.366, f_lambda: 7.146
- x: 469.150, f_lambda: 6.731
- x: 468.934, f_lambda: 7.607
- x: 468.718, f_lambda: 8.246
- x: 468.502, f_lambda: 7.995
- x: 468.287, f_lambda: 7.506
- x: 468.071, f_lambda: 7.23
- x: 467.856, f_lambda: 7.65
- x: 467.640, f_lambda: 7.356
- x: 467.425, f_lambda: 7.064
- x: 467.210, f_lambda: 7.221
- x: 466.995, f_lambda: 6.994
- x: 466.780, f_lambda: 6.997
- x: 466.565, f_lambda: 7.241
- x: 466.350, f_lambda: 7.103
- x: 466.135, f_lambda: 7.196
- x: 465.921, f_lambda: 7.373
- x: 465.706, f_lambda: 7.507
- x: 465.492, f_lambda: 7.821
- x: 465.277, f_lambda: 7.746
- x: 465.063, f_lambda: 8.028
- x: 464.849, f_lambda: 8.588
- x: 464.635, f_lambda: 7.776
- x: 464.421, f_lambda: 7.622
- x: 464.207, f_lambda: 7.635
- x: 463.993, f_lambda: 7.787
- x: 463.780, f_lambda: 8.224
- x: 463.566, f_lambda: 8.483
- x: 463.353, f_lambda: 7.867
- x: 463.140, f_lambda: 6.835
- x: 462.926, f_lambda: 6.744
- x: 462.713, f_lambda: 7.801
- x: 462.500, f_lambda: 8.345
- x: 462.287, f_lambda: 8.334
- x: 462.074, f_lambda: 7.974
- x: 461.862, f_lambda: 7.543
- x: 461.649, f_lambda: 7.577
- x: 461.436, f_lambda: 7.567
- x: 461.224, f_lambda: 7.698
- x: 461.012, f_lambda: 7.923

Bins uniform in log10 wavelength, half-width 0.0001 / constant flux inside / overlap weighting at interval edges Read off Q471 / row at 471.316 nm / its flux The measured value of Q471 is 7.334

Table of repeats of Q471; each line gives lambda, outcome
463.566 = 8.483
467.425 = 7.064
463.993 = 7.787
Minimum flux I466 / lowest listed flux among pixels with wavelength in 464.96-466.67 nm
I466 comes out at 7.103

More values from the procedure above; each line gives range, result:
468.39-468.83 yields 7.995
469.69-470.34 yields 6.601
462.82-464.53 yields 6.744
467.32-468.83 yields 7.064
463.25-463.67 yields 7.867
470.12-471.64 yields 6.879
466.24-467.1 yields 6.994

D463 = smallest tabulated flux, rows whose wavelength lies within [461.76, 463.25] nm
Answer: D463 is 6.744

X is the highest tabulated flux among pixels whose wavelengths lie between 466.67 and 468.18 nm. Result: 7.65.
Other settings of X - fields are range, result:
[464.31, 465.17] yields 8.588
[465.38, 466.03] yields 7.821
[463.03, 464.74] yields 8.483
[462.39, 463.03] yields 8.345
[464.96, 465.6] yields 8.028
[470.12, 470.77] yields 7.598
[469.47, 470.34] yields 7.433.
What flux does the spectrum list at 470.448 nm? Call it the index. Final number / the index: 7.598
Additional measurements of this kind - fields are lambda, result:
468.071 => 7.23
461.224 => 7.698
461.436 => 7.567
